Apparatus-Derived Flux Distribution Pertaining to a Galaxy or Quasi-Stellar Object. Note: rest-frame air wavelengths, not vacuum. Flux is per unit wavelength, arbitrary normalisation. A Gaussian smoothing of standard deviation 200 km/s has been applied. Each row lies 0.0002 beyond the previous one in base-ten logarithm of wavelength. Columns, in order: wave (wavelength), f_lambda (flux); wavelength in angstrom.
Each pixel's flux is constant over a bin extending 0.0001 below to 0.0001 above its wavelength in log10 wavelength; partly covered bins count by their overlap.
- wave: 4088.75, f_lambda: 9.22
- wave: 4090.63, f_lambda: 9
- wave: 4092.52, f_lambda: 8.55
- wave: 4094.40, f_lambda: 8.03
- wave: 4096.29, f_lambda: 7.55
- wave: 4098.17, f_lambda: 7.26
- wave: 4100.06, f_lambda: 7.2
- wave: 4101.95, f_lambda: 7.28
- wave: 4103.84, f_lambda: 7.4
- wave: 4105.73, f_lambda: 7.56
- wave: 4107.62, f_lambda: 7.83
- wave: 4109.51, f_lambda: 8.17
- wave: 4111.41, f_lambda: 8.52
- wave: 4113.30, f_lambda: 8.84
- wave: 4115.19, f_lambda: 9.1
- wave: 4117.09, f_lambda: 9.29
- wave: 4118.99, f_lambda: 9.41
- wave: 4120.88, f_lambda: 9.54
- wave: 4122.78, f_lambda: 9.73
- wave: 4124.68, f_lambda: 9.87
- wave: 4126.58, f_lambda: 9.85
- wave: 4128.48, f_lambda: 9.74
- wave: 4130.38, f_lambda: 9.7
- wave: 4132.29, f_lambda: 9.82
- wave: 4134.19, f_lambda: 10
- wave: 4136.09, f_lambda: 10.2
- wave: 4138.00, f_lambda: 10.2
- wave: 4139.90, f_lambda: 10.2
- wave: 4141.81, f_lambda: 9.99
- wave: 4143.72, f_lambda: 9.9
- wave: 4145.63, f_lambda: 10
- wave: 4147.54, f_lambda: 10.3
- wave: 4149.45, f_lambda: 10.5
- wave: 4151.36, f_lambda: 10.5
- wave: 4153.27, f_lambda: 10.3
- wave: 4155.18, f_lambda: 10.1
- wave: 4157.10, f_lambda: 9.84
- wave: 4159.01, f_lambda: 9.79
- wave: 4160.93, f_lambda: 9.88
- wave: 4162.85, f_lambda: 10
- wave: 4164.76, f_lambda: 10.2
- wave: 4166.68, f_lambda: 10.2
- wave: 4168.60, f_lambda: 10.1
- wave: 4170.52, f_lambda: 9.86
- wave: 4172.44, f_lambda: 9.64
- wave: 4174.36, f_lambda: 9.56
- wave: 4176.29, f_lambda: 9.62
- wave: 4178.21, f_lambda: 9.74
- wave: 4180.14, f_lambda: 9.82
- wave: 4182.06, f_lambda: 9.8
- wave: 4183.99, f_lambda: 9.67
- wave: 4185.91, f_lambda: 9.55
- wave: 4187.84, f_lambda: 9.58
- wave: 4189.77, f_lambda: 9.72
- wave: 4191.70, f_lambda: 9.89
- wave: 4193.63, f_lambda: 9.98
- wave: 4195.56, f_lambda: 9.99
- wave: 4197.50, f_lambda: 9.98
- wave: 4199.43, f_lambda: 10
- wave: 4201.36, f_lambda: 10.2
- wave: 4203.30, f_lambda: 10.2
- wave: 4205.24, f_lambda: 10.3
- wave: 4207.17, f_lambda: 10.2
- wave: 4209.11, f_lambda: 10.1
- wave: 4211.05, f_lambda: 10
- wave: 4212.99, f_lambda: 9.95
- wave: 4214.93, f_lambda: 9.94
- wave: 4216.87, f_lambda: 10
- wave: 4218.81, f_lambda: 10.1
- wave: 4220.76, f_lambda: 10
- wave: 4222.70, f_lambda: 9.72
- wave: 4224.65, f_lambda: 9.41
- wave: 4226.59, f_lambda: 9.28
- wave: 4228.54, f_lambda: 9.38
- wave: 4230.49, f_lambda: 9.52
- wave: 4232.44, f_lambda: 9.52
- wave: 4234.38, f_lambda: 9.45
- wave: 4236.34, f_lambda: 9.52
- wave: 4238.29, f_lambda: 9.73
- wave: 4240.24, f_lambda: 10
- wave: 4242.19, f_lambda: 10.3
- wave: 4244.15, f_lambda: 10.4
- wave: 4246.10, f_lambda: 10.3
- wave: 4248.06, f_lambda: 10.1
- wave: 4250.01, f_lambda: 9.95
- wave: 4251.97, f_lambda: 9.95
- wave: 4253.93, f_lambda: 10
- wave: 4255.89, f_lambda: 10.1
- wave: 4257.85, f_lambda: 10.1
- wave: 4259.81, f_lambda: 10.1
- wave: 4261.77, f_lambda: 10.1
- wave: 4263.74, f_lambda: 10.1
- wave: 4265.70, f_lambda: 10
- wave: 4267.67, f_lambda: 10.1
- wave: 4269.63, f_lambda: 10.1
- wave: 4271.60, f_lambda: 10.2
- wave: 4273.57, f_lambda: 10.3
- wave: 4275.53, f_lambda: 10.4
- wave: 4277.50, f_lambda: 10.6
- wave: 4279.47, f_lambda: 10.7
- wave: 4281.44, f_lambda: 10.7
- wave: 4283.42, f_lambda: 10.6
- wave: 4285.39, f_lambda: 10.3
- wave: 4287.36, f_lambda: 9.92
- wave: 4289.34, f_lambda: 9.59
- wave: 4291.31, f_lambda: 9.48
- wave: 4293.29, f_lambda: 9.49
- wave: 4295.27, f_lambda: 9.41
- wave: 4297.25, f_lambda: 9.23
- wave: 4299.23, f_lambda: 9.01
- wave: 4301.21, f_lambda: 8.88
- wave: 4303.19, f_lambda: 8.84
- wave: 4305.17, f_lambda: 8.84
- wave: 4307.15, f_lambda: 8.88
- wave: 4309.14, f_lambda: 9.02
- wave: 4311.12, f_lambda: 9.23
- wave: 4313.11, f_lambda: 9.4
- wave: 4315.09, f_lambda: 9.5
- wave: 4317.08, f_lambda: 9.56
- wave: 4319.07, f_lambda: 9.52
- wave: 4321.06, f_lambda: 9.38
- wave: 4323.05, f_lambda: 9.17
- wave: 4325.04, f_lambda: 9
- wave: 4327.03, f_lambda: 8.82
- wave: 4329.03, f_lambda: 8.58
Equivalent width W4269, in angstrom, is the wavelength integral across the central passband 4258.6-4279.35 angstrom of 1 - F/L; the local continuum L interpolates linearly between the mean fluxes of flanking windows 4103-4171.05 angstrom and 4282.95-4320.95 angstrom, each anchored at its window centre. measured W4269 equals -1.7 angstrom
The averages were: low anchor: 9.63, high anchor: 9.39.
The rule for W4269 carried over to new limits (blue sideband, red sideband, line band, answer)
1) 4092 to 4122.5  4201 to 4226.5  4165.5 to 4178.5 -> -0.7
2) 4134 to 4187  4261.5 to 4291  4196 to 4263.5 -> 1.3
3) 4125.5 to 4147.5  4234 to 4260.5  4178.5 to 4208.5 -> 0.2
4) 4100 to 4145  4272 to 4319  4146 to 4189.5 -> -2.9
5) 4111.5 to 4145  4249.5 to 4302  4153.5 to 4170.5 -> -0.4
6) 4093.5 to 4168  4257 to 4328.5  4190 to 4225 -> -1.9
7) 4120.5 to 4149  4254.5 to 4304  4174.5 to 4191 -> 0.4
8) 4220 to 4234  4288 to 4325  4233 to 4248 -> -0.7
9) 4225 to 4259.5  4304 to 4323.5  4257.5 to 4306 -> -1.8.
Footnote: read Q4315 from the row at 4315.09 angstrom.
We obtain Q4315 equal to 9.5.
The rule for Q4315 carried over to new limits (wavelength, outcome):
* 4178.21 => 9.74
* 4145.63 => 10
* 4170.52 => 9.86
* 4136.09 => 10.2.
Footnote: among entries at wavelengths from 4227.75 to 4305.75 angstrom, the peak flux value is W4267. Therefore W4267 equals 10.7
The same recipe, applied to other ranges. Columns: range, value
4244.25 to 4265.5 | 10.3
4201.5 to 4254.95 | 10.4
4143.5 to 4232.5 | 10.5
